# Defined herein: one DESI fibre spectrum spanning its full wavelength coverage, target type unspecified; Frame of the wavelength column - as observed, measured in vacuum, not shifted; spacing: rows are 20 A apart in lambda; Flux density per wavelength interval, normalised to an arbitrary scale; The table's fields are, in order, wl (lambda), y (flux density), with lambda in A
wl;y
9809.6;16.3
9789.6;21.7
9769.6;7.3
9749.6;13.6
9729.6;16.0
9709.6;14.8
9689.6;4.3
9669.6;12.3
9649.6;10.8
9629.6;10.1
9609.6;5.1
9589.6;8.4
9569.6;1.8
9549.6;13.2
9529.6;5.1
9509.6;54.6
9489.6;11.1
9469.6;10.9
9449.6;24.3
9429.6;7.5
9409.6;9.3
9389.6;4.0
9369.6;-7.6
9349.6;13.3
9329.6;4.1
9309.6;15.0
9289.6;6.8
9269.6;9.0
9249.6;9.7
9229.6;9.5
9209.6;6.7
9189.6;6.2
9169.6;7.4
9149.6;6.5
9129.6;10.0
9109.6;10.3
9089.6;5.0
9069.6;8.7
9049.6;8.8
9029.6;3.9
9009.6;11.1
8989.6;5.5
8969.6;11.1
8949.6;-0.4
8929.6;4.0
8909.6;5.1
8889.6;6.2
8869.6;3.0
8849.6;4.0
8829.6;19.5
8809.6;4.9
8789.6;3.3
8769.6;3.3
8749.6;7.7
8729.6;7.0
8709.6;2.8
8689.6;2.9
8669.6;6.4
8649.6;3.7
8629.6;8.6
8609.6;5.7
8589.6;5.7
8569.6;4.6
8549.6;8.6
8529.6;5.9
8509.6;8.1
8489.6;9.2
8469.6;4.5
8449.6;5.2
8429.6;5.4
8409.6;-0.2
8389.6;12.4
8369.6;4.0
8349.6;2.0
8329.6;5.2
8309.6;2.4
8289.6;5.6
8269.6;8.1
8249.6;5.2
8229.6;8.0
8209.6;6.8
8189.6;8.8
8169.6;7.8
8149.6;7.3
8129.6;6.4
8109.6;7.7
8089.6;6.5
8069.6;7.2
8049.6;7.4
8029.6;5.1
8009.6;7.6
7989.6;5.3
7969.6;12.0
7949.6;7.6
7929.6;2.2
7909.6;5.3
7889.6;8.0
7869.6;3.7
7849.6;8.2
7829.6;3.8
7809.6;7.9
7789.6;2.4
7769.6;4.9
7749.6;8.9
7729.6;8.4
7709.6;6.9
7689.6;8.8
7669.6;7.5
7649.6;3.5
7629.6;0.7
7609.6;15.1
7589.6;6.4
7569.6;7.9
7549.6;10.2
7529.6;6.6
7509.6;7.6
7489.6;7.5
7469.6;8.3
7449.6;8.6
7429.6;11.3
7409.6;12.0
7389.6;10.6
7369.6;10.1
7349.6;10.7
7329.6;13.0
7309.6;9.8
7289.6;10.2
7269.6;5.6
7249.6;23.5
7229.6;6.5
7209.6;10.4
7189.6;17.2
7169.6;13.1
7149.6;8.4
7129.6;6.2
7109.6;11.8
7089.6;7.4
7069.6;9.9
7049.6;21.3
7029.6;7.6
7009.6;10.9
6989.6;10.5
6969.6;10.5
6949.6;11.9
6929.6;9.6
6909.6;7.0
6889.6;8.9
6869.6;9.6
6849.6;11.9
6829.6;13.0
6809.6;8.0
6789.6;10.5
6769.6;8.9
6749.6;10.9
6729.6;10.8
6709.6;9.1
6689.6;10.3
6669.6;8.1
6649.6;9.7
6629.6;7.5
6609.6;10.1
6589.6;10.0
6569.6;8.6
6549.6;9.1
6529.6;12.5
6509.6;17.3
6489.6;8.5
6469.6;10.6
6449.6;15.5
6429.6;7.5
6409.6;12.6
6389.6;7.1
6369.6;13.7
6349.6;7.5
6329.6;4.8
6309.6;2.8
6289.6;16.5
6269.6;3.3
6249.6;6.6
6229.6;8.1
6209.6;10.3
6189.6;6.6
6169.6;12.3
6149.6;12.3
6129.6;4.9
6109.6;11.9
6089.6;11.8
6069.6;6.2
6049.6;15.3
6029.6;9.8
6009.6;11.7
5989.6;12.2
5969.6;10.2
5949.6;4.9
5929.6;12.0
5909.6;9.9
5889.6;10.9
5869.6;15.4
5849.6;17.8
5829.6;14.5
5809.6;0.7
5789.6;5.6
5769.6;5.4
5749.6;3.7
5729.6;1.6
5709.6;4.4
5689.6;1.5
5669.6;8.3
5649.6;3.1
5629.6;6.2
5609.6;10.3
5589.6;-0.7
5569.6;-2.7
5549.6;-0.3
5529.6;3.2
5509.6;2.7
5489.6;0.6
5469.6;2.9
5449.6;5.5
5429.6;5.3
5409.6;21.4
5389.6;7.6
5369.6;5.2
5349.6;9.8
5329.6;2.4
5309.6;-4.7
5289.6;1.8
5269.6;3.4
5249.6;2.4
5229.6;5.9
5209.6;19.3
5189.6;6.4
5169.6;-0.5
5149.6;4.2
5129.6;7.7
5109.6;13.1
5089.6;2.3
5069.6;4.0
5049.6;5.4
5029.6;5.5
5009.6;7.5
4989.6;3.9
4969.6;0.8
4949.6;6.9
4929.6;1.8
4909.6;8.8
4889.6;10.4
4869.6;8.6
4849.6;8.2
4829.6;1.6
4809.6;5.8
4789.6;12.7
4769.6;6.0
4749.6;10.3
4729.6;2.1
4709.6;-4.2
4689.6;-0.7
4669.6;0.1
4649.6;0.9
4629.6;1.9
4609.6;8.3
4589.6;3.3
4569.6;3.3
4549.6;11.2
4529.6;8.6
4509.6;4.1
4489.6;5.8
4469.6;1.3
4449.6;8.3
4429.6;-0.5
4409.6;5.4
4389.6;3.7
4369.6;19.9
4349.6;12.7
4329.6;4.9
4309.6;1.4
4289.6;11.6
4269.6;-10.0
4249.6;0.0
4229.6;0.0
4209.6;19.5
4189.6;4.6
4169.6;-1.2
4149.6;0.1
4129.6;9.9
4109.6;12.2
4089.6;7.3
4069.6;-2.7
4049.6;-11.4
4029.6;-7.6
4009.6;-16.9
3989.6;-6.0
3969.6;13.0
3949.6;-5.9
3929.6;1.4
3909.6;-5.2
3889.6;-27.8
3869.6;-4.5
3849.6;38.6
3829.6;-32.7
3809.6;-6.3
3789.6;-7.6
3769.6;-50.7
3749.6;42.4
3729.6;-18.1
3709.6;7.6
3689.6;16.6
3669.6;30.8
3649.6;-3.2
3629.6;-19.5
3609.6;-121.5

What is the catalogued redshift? 0.449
